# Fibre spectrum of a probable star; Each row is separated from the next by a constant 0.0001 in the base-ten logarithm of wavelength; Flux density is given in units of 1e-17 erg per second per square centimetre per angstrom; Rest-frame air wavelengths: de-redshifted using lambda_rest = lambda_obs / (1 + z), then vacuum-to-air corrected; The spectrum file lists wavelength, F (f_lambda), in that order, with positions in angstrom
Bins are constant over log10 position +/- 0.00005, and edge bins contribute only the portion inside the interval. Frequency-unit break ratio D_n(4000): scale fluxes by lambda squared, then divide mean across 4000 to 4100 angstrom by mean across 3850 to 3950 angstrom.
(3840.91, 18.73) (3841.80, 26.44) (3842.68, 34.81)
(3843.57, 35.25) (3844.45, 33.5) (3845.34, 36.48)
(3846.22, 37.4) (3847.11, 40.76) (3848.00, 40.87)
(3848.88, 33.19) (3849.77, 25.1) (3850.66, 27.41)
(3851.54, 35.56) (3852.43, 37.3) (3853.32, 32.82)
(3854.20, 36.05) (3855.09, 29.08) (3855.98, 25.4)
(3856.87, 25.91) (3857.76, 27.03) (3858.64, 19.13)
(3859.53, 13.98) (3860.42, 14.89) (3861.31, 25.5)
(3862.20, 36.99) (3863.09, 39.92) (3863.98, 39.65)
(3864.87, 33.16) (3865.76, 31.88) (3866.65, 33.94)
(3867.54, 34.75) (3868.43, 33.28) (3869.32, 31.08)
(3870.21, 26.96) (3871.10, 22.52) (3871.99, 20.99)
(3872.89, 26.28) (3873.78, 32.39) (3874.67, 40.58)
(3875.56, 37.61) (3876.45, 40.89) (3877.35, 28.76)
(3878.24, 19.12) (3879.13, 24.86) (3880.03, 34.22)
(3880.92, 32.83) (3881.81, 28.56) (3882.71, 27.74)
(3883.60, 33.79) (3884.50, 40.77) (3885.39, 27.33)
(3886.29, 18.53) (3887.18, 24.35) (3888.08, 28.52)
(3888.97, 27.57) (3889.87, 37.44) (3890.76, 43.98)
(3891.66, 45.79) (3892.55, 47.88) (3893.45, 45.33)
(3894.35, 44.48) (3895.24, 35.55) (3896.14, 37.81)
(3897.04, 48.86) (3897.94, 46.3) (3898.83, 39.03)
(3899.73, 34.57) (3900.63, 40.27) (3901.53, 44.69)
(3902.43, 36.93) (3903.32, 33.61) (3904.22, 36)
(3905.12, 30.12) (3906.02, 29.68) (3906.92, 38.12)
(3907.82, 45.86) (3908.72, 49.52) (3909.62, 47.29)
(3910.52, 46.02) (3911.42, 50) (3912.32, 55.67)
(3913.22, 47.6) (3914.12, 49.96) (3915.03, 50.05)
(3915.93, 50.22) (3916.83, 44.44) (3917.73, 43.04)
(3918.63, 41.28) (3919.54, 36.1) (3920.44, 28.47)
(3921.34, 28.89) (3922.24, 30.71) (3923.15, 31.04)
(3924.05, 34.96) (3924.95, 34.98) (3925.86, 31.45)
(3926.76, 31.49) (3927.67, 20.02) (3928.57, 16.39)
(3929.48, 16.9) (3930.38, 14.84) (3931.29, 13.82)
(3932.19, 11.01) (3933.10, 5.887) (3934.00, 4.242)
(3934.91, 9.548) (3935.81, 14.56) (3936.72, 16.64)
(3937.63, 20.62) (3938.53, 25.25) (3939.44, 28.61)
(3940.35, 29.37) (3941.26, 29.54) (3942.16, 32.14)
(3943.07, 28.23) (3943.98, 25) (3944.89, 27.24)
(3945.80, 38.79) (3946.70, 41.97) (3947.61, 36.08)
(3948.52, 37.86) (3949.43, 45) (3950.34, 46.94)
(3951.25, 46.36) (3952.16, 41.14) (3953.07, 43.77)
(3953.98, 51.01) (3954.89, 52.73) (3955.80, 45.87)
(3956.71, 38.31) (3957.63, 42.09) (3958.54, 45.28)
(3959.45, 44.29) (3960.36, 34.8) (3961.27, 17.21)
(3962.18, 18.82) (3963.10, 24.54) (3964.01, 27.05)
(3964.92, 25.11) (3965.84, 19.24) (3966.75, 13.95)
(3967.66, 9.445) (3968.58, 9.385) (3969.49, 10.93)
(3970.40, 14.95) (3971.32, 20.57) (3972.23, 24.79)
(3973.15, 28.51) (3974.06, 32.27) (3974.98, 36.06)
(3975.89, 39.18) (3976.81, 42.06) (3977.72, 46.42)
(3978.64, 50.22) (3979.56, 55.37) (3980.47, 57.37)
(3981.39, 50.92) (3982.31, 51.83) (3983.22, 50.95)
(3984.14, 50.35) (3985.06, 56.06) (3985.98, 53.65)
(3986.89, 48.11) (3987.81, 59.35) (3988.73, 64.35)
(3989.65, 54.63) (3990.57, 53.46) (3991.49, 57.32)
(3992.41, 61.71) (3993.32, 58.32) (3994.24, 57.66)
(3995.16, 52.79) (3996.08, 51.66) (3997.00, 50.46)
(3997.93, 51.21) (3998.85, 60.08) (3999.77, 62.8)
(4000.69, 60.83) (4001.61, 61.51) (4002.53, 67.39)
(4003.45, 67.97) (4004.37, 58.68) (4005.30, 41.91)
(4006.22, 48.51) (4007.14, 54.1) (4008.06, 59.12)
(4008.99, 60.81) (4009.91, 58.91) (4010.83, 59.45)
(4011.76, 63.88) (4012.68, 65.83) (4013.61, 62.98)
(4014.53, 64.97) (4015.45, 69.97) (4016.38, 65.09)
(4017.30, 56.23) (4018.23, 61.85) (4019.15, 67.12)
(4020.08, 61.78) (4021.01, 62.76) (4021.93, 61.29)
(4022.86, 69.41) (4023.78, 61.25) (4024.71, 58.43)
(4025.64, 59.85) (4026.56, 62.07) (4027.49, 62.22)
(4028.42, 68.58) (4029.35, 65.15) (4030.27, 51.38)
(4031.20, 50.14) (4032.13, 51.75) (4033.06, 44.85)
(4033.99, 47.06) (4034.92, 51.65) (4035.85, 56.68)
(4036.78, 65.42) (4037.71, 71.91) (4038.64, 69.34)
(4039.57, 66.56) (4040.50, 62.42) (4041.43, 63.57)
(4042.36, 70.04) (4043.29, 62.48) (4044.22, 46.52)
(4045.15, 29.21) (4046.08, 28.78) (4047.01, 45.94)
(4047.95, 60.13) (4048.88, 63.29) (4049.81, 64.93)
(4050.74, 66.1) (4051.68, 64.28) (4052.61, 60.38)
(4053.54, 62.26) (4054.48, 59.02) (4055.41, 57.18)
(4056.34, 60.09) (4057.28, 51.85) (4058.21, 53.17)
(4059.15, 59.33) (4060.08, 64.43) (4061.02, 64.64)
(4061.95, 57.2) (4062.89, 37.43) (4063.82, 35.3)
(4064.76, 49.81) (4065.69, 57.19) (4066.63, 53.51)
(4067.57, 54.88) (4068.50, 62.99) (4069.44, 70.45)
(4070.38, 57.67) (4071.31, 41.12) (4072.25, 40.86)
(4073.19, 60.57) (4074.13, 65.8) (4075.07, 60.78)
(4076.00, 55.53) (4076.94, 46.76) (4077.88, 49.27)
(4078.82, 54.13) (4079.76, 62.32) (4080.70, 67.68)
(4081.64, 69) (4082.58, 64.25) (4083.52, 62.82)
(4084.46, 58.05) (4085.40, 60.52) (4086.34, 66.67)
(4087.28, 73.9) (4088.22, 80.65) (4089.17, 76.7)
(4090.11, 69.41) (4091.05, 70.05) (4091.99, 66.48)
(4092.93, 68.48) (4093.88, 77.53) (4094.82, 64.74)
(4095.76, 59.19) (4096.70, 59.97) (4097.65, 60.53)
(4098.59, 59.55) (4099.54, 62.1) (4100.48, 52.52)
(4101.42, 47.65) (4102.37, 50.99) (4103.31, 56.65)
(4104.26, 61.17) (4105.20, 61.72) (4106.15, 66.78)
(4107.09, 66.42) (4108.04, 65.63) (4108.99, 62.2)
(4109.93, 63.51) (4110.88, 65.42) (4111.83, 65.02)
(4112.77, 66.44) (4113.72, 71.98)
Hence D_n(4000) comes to 1.98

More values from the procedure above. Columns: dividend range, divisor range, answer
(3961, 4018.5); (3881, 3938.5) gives 1.48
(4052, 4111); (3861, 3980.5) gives 1.96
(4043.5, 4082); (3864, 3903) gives 1.77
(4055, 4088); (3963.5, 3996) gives 1.45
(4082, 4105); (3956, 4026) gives 1.37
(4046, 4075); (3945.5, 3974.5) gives 1.84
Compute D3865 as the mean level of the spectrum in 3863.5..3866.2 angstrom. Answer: 35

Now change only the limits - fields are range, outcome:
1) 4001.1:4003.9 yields 65.6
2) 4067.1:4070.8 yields 61.5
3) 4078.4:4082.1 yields 63.4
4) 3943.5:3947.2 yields 33.3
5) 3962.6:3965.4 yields 25.4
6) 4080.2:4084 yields 65.9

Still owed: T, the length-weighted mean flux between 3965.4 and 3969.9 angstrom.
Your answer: 12.6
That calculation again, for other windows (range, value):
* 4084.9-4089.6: 71.5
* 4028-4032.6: 57.3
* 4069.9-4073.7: 50.2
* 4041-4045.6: 54.4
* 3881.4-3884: 30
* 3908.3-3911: 47.6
